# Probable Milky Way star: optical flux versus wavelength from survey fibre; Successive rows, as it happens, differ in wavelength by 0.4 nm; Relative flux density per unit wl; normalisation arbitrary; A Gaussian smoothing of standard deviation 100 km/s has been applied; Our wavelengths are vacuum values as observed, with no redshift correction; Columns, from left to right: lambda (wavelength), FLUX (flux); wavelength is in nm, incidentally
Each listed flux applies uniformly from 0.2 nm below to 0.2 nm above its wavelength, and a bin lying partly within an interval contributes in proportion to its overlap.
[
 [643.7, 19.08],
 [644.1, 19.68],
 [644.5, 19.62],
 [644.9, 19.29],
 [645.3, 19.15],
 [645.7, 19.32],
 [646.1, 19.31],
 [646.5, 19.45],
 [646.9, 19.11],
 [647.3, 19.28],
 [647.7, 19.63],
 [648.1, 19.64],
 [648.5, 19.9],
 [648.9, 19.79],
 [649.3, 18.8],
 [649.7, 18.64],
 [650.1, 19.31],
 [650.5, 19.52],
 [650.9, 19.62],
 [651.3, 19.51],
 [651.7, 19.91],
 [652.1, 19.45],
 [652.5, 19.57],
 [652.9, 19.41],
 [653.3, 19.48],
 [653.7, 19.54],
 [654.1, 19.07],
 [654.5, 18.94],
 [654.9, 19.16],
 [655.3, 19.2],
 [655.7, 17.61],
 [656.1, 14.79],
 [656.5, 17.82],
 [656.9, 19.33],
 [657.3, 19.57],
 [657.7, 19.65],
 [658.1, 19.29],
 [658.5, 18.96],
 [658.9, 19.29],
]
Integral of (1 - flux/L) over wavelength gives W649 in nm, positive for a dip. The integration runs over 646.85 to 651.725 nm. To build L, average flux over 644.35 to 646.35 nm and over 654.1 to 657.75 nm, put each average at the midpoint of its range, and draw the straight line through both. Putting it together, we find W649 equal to -0.110 nm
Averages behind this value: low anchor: 19.3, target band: 19.4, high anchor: 18.4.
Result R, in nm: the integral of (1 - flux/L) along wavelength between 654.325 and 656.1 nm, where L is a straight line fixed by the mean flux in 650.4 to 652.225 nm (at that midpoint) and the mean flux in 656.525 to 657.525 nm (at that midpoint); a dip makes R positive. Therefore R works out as 0.09 nm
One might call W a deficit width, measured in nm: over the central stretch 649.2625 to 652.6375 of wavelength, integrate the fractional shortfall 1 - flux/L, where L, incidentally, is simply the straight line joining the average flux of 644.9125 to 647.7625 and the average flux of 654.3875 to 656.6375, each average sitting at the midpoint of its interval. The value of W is -0.15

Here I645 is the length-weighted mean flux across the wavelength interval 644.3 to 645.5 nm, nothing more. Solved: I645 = 19.4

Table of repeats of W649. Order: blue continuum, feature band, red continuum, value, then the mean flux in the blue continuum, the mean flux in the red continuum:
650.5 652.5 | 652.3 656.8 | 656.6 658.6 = 0.19 nm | 19.6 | 19.3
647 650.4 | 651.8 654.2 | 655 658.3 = -0.08 nm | 19.4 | 18.4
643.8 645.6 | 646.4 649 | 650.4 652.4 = -0.01 nm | 19.4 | 19.6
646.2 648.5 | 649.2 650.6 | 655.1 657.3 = 0.00 nm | 19.5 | 17.9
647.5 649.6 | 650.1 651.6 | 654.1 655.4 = -0.01 nm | 19.5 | 19.1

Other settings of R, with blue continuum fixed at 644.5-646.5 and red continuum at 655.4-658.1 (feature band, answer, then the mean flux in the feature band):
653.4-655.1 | -0.06 nm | 19.2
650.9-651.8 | -0.04 nm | 19.7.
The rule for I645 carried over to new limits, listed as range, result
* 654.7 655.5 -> 19.2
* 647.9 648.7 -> 19.8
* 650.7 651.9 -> 19.7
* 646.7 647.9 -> 19.3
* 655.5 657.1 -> 17.4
